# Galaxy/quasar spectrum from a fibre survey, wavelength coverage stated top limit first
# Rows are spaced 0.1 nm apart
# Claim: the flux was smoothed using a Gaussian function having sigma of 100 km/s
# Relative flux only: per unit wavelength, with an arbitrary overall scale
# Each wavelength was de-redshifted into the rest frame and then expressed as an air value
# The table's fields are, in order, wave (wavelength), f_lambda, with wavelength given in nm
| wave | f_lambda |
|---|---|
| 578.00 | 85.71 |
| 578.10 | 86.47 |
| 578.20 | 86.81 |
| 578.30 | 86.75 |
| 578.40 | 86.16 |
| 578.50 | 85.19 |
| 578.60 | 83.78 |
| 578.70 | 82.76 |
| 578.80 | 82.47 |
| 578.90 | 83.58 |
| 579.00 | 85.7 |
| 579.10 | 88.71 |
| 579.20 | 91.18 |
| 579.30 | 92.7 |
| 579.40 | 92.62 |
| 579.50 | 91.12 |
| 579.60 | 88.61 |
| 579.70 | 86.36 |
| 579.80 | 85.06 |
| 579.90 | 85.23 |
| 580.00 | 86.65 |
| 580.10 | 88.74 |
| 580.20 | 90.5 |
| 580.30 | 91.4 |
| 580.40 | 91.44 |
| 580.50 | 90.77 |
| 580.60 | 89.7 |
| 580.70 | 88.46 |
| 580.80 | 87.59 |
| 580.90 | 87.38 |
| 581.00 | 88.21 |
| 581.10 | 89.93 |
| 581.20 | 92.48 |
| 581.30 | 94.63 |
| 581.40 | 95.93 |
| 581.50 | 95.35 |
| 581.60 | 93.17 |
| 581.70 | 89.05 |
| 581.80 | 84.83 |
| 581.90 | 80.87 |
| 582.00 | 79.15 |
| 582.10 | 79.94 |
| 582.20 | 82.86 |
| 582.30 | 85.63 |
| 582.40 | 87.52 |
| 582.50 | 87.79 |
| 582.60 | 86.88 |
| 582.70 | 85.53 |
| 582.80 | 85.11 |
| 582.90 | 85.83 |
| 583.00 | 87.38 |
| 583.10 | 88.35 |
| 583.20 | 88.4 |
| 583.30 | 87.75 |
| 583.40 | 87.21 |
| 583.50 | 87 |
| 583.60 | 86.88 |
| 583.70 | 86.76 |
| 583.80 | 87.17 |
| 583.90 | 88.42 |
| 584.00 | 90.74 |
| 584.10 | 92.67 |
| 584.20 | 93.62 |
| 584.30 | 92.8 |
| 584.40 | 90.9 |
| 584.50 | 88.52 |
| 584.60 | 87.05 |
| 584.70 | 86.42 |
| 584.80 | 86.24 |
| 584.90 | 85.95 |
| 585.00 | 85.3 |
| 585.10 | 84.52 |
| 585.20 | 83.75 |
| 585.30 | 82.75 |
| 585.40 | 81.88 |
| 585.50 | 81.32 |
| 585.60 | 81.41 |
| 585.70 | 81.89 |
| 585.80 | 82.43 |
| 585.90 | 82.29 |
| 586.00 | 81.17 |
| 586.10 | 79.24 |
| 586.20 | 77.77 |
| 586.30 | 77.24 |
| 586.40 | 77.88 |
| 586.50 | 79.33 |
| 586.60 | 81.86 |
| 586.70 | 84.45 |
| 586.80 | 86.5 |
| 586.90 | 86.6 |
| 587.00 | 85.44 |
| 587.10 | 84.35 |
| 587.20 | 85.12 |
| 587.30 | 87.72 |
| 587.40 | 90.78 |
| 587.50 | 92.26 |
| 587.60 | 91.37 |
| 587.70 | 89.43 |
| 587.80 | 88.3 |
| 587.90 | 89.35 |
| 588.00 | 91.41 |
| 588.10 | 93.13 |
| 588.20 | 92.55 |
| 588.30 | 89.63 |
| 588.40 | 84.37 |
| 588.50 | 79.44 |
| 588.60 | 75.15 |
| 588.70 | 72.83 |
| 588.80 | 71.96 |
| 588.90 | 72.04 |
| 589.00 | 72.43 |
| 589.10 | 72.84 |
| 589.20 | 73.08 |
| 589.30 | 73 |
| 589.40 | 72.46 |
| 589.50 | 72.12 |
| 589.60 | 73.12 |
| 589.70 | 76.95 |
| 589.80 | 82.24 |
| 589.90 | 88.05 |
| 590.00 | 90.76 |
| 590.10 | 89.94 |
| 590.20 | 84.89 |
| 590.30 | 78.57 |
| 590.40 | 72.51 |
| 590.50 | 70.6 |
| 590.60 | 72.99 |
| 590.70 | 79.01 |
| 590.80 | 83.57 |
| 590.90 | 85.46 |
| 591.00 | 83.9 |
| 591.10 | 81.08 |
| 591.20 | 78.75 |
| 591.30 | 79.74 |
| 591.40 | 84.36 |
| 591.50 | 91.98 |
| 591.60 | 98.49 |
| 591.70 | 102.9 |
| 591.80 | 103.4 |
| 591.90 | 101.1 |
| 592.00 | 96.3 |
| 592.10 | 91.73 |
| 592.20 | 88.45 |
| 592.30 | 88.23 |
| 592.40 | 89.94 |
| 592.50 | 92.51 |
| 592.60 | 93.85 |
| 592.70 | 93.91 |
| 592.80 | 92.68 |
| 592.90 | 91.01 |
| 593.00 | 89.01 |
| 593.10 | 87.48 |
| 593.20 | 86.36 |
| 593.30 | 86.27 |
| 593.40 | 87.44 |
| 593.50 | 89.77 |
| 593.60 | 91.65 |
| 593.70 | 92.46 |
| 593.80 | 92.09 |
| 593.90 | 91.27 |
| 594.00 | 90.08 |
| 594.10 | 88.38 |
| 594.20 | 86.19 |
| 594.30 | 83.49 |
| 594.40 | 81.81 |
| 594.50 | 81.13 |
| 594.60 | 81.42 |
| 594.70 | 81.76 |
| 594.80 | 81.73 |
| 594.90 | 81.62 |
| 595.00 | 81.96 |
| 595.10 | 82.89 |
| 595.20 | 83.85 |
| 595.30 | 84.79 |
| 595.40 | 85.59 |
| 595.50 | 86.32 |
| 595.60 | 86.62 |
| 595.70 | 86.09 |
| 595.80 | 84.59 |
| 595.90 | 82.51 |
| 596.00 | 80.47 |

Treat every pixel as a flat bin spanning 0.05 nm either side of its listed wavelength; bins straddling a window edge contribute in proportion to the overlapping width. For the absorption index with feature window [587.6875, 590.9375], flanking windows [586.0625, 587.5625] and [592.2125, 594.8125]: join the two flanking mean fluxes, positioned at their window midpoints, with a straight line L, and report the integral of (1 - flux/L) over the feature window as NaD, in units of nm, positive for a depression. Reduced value 0.20 nm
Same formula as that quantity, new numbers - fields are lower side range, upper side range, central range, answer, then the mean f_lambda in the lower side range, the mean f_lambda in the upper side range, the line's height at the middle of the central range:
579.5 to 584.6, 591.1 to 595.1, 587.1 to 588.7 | 0.021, 88.3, 88.9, 88.6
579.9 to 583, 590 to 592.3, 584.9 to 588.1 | 0.099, 88.1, 86.5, 87.2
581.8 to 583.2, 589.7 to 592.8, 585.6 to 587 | 0.071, 85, 87.2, 85.9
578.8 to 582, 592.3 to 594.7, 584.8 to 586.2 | 0.099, 89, 88.5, 88.8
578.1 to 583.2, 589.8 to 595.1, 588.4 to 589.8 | 0.207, 87.7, 87.1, 87.3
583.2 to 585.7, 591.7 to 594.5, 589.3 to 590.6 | 0.152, 86.9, 90.7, 89.3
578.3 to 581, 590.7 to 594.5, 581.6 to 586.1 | 0.123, 87.8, 89.4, 88.3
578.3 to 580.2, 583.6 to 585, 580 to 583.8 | 0.001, 87.1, 88.8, 88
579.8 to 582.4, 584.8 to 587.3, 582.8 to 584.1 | -0.032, 88.3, 82.7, 85.6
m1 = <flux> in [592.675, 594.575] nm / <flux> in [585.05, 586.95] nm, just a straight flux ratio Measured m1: 1.1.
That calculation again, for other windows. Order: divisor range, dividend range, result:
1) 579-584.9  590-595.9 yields 0.98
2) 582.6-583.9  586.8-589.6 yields 0.95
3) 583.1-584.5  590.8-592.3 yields 1.01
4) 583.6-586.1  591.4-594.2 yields 1.07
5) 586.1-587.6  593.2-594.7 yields 1.04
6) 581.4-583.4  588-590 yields 0.91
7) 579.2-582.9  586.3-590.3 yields 0.94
